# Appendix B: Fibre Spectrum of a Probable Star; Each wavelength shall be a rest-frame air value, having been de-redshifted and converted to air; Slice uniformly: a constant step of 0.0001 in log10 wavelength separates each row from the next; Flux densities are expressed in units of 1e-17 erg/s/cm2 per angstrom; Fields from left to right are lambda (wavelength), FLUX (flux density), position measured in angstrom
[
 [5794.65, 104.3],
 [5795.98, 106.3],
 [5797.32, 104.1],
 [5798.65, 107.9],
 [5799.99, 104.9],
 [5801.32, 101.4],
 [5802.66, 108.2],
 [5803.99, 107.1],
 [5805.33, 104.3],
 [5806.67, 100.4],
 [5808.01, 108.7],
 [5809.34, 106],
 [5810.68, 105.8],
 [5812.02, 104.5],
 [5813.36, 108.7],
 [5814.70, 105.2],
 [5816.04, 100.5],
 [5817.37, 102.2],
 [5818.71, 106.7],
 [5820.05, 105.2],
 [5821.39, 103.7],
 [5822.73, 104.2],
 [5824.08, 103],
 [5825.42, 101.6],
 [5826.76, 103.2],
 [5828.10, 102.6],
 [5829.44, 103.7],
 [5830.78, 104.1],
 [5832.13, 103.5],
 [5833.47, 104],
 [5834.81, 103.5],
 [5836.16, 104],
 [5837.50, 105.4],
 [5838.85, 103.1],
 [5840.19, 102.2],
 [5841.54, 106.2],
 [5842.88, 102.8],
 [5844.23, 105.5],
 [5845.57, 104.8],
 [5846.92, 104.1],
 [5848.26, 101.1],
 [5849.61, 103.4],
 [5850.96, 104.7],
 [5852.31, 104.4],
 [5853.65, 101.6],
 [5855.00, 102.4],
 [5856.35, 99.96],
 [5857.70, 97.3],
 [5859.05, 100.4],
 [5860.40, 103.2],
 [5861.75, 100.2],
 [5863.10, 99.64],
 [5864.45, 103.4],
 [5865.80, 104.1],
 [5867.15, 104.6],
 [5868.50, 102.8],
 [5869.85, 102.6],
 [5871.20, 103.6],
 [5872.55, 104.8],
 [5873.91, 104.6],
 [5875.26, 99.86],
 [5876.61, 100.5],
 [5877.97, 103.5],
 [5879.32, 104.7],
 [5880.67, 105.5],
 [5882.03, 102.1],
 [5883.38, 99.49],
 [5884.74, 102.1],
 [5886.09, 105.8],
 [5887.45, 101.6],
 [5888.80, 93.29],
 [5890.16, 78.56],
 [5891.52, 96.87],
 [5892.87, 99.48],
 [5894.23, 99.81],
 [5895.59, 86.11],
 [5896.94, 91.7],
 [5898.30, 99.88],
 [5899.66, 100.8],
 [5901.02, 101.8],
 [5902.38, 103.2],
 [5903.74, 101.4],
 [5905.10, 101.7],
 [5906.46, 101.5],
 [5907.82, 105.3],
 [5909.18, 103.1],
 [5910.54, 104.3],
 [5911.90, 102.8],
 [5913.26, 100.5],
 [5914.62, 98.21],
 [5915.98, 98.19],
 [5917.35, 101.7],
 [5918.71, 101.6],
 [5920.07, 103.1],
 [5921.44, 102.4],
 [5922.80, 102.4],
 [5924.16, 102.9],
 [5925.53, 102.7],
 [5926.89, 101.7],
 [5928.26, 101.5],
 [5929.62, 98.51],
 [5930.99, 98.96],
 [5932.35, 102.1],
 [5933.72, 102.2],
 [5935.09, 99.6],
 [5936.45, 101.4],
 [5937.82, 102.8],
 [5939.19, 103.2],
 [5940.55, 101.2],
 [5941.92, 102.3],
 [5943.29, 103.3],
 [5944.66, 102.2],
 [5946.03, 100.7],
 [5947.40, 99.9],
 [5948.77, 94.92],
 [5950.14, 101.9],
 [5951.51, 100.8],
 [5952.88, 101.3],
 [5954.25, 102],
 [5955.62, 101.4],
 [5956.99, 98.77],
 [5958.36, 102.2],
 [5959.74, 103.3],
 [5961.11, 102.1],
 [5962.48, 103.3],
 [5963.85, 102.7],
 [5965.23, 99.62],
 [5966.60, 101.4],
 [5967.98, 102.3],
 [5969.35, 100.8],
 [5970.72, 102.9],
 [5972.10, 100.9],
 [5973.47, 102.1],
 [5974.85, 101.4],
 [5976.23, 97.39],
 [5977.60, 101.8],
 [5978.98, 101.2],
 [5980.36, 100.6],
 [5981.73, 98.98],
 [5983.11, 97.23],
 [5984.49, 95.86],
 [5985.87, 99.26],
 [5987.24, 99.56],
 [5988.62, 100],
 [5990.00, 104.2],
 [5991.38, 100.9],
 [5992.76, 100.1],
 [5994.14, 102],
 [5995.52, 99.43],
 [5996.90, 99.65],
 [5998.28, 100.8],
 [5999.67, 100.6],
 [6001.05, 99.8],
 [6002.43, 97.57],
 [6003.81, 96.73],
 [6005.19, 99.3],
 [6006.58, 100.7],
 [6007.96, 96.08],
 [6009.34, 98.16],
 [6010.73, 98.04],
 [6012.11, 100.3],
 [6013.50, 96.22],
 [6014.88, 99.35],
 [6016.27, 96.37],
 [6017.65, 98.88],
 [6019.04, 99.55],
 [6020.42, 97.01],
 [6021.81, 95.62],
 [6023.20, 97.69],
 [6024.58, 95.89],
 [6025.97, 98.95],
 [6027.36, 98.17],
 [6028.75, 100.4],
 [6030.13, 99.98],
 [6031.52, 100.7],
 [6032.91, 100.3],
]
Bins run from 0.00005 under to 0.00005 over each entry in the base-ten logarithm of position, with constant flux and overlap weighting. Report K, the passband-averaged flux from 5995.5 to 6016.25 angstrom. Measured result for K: 98.7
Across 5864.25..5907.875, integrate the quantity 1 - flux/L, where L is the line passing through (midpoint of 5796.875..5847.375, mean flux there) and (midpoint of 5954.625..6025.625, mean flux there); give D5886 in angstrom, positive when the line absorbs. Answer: 0.9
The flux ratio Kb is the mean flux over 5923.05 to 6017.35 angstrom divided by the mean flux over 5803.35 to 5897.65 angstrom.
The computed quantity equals 0.98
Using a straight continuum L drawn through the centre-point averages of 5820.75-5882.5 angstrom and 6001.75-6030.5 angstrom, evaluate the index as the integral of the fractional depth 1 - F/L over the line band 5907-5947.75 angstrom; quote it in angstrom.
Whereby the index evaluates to -0.4 angstrom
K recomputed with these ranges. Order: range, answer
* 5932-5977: 101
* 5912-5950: 101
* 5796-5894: 103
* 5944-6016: 100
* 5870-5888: 103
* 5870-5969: 101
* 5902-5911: 103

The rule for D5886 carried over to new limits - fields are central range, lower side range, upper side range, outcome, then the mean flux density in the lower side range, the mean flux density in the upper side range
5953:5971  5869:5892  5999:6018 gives -0.5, 101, 98.5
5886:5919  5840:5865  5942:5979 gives 0.9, 102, 101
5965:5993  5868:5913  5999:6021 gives -0.4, 100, 98.5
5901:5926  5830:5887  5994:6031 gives -0.2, 103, 98.6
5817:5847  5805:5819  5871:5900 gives -0.2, 105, 99.2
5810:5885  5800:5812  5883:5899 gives -1.8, 105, 96.2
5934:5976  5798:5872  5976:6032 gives -0.4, 104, 99.1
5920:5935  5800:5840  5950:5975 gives 0.1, 104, 102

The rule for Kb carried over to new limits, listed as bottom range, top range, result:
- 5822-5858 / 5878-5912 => 0.97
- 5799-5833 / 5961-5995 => 0.96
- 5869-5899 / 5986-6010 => 1.00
